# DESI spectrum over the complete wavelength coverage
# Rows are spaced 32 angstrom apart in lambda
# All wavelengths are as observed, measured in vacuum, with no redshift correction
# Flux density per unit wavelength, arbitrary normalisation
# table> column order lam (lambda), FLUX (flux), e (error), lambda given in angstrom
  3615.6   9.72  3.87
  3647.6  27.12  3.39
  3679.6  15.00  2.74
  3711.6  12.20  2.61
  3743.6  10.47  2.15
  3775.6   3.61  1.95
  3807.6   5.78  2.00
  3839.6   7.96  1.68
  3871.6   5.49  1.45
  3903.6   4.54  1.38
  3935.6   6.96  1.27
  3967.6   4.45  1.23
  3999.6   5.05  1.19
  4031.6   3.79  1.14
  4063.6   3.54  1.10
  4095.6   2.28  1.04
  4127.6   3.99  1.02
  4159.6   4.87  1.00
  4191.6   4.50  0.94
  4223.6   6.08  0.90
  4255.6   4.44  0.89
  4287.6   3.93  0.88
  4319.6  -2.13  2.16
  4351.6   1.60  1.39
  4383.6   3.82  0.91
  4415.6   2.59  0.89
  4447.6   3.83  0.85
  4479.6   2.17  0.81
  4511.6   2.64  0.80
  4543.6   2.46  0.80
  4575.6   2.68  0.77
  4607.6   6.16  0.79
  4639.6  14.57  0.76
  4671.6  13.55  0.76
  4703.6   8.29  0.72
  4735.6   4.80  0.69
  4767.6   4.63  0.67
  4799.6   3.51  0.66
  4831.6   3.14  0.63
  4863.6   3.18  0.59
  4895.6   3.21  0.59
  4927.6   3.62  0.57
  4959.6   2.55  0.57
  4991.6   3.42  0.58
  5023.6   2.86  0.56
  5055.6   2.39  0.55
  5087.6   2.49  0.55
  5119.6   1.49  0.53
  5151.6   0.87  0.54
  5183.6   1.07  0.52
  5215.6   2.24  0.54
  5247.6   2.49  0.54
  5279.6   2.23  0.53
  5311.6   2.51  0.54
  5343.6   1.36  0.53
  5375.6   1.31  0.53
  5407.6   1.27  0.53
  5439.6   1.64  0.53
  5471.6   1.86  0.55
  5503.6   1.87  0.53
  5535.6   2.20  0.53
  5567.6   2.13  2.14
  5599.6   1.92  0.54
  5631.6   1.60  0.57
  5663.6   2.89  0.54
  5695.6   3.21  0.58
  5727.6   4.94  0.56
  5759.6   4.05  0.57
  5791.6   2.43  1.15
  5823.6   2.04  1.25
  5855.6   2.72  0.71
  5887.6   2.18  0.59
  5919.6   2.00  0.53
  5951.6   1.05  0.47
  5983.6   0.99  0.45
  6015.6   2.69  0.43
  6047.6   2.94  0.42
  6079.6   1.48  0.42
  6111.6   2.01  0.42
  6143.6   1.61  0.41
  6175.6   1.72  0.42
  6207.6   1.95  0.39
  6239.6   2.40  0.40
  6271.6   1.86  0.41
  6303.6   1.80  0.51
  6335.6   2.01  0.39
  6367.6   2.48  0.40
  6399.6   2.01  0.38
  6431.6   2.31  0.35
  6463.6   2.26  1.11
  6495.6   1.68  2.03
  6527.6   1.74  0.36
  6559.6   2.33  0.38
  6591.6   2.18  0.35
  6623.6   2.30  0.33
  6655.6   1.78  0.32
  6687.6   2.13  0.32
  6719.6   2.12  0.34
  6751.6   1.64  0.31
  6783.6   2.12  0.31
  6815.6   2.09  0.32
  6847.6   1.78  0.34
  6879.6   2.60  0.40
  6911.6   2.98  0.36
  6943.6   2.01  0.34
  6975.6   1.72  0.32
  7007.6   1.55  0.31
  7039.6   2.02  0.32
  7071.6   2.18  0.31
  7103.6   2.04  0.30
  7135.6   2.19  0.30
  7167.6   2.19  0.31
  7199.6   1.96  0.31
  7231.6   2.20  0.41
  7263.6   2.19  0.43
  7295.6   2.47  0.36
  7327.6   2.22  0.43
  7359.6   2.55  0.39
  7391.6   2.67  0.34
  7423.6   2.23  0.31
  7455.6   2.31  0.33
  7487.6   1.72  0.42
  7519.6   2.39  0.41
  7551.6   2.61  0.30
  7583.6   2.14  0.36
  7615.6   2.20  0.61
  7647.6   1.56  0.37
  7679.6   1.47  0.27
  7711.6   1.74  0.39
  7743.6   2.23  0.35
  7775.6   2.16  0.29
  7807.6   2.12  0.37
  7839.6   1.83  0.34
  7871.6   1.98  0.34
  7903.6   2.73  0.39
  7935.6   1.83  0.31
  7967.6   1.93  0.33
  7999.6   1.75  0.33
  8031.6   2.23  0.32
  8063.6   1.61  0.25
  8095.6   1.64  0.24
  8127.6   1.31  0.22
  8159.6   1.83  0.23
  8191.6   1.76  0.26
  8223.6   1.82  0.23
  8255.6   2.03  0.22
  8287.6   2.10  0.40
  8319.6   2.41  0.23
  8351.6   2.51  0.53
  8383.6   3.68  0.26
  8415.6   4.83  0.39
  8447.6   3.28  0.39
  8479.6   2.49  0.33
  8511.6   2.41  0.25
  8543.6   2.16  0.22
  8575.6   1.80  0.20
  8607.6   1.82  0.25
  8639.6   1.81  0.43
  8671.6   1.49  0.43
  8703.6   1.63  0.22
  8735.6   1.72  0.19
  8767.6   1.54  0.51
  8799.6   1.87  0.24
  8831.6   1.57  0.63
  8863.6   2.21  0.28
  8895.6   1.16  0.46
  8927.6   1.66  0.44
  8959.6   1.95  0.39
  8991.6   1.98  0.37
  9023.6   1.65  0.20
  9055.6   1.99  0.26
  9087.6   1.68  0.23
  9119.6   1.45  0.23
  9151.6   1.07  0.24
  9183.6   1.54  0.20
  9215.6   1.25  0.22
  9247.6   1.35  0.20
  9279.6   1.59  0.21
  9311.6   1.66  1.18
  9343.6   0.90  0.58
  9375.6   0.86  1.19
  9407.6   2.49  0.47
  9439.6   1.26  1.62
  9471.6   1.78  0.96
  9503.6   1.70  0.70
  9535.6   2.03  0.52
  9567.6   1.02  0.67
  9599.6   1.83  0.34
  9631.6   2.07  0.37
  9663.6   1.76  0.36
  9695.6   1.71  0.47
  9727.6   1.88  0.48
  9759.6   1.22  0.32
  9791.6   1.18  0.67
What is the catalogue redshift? 2.009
